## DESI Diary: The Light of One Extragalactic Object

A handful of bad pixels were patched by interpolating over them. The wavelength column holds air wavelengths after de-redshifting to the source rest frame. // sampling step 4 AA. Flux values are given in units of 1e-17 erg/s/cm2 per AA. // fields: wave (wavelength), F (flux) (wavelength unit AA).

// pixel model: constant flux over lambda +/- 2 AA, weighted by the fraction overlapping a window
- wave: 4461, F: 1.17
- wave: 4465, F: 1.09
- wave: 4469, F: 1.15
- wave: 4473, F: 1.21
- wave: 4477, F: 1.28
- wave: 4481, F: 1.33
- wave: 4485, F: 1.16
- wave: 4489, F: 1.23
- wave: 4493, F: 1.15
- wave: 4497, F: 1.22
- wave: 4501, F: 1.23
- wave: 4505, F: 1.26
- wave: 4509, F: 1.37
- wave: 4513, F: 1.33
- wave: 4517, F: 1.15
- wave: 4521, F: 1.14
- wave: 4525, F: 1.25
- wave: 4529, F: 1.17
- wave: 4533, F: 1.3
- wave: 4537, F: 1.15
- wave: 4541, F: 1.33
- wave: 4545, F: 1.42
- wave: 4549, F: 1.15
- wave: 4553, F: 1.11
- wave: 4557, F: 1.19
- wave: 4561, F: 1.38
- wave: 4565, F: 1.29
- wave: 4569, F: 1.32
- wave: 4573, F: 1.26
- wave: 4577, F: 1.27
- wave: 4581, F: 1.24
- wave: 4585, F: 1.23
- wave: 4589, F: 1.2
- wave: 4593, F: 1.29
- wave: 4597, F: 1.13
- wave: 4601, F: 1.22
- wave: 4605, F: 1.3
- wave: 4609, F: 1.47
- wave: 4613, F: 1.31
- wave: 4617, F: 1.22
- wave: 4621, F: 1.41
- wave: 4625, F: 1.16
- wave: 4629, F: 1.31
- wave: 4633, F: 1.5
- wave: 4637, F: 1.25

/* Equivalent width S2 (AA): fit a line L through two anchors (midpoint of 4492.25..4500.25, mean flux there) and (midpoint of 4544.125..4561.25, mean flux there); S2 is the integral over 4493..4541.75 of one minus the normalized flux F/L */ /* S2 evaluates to -1.12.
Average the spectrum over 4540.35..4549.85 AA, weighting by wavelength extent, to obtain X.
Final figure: 1.31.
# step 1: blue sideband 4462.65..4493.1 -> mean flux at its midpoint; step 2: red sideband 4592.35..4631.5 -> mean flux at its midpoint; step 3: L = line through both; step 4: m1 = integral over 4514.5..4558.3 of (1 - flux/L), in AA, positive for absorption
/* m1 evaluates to 0.8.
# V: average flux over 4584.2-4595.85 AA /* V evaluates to 1.23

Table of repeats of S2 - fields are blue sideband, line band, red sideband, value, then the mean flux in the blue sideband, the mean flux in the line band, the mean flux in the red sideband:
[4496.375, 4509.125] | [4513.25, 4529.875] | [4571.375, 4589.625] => 0.8 AA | 1.26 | 1.19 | 1.24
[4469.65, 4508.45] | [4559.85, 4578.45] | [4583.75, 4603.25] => -1.3 AA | 1.23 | 1.3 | 1.21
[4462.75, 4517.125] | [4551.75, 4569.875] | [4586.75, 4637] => 0.1 AA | 1.23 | 1.26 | 1.29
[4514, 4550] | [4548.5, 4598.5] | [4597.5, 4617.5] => 1.2 AA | 1.23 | 1.24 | 1.3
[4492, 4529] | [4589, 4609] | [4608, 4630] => 0.6 AA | 1.23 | 1.26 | 1.31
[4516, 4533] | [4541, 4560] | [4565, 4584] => -0.1 AA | 1.19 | 1.24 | 1.27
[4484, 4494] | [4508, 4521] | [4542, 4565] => -0.4 AA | 1.18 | 1.25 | 1.26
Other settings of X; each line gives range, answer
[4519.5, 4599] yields 1.24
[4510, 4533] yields 1.22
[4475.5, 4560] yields 1.24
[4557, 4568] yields 1.31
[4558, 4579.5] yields 1.3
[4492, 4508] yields 1.23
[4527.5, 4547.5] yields 1.27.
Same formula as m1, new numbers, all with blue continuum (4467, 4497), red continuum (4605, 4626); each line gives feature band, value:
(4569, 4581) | 0.17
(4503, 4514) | -0.73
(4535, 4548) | -0.27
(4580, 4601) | 1.35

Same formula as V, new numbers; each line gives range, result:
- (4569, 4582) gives 1.27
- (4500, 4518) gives 1.28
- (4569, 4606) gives 1.24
